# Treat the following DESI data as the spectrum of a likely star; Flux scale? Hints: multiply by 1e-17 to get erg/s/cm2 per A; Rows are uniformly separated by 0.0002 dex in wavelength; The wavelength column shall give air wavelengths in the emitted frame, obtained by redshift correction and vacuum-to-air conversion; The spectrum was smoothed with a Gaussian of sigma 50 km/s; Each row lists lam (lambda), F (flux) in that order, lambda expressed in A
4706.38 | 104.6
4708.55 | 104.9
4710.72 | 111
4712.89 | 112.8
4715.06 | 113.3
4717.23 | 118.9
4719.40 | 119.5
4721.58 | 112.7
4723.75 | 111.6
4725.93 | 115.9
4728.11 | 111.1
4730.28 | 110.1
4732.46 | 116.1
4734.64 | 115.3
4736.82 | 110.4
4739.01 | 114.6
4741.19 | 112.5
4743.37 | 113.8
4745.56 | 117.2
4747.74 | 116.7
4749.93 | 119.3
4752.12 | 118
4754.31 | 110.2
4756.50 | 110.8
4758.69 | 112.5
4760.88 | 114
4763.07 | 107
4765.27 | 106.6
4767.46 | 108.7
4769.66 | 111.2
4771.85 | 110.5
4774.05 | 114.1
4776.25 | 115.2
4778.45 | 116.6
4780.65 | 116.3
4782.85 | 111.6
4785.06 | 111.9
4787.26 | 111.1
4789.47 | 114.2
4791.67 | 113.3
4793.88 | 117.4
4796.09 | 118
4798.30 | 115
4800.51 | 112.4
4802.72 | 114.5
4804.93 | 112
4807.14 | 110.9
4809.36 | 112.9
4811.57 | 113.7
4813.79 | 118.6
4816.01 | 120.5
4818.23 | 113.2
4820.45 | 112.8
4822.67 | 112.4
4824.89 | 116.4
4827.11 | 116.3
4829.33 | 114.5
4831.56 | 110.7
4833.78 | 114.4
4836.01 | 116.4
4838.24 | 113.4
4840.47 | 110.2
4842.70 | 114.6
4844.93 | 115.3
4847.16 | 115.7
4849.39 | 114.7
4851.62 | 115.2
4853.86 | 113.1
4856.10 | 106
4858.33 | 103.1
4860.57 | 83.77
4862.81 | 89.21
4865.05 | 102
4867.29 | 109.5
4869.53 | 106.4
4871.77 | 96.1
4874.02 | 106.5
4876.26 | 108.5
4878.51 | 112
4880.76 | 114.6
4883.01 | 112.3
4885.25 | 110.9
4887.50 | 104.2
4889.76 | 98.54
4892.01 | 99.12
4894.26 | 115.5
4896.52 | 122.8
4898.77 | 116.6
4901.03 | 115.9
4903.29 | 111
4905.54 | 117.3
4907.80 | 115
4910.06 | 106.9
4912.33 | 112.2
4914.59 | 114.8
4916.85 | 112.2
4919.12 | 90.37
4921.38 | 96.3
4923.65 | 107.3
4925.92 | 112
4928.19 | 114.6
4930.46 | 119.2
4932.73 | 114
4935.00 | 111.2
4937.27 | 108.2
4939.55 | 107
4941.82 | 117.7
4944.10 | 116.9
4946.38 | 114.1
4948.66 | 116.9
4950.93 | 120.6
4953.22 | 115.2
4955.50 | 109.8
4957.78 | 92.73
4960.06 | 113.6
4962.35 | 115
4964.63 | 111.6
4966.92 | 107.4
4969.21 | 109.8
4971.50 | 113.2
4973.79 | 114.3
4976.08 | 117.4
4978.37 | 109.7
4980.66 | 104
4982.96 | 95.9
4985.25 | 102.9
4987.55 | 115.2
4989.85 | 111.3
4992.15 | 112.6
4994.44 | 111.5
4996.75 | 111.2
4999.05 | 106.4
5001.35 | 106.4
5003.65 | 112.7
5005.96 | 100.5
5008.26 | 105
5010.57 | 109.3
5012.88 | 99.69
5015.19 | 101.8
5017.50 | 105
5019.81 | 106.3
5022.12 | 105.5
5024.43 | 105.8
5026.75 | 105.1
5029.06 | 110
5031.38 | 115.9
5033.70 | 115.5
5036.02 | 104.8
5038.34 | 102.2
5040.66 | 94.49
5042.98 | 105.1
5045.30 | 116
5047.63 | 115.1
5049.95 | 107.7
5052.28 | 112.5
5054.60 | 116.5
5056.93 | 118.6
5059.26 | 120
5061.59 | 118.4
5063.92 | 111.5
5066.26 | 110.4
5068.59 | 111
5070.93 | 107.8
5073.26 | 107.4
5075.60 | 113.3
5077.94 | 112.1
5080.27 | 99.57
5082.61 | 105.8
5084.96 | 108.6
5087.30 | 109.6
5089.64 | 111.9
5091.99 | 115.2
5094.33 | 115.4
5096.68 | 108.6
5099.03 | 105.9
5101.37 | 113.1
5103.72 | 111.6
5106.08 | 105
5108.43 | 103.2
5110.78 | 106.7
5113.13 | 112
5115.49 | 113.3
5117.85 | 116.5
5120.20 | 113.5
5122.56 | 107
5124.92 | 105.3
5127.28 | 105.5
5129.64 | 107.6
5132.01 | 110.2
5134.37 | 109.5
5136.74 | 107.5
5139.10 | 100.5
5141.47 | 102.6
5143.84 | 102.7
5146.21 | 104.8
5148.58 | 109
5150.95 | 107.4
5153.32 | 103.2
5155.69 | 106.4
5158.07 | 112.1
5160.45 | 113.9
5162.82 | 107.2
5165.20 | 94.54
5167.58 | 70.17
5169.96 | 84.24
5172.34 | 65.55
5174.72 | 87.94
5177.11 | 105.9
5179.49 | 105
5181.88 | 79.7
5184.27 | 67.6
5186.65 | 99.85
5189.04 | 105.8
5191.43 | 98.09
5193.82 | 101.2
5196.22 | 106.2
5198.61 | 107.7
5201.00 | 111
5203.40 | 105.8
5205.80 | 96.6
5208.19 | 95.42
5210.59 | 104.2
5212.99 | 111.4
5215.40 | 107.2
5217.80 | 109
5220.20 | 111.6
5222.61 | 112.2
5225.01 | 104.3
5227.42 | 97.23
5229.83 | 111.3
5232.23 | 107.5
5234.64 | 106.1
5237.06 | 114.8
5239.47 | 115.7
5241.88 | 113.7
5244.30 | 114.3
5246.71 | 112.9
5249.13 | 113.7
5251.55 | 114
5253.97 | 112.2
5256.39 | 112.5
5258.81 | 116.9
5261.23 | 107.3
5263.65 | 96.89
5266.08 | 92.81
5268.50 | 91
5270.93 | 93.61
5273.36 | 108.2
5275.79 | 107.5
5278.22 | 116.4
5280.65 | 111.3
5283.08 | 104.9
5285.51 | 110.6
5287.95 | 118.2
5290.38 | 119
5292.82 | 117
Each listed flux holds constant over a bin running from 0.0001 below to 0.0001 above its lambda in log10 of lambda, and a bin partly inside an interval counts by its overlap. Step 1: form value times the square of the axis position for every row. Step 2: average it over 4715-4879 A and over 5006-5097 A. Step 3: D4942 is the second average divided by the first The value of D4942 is 1.1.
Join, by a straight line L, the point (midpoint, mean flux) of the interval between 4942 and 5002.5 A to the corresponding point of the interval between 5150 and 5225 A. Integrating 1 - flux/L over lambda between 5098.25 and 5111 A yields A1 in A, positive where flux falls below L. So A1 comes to -0.4 A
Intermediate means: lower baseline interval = 111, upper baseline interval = 99.9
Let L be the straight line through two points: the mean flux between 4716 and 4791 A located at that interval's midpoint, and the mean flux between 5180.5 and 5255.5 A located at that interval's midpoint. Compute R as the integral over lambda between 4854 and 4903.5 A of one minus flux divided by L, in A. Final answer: 2.06 A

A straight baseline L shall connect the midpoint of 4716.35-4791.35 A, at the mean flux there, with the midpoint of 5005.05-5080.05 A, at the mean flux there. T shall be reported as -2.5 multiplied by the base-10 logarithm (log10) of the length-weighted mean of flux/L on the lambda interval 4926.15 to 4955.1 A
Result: -0.04 mag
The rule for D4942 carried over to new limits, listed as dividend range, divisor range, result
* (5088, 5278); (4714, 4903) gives 1.09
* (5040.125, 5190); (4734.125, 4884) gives 1.07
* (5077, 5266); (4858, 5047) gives 1.06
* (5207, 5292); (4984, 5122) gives 1.07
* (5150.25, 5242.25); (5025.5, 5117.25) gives 0.97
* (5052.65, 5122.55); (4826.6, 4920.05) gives 1.11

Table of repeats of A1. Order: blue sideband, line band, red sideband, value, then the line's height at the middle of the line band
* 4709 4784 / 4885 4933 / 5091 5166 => 0.4 A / 111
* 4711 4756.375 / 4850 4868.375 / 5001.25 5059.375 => 1.4 A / 112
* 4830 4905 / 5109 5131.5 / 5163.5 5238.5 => -1.7 A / 102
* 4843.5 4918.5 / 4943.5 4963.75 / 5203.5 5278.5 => -0.8 A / 109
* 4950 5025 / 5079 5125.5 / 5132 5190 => -3.5 A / 102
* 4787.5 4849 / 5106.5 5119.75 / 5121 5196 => -1.1 A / 102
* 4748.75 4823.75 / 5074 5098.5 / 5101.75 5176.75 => -1.1 A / 105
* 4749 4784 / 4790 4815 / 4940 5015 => -0.5 A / 112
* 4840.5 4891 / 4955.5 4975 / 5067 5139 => -0.3 A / 108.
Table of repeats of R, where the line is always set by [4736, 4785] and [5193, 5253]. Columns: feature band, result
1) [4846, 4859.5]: 0.1 A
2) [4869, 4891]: 1.0 A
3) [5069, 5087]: 0.3 A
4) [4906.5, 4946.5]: 0.3 A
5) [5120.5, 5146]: 0.7 A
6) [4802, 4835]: -0.5 A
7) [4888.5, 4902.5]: 0.0 A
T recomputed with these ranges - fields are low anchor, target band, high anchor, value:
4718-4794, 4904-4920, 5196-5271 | 0.01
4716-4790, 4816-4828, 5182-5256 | -0.02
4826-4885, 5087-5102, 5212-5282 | -0.03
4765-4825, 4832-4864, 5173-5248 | 0.03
